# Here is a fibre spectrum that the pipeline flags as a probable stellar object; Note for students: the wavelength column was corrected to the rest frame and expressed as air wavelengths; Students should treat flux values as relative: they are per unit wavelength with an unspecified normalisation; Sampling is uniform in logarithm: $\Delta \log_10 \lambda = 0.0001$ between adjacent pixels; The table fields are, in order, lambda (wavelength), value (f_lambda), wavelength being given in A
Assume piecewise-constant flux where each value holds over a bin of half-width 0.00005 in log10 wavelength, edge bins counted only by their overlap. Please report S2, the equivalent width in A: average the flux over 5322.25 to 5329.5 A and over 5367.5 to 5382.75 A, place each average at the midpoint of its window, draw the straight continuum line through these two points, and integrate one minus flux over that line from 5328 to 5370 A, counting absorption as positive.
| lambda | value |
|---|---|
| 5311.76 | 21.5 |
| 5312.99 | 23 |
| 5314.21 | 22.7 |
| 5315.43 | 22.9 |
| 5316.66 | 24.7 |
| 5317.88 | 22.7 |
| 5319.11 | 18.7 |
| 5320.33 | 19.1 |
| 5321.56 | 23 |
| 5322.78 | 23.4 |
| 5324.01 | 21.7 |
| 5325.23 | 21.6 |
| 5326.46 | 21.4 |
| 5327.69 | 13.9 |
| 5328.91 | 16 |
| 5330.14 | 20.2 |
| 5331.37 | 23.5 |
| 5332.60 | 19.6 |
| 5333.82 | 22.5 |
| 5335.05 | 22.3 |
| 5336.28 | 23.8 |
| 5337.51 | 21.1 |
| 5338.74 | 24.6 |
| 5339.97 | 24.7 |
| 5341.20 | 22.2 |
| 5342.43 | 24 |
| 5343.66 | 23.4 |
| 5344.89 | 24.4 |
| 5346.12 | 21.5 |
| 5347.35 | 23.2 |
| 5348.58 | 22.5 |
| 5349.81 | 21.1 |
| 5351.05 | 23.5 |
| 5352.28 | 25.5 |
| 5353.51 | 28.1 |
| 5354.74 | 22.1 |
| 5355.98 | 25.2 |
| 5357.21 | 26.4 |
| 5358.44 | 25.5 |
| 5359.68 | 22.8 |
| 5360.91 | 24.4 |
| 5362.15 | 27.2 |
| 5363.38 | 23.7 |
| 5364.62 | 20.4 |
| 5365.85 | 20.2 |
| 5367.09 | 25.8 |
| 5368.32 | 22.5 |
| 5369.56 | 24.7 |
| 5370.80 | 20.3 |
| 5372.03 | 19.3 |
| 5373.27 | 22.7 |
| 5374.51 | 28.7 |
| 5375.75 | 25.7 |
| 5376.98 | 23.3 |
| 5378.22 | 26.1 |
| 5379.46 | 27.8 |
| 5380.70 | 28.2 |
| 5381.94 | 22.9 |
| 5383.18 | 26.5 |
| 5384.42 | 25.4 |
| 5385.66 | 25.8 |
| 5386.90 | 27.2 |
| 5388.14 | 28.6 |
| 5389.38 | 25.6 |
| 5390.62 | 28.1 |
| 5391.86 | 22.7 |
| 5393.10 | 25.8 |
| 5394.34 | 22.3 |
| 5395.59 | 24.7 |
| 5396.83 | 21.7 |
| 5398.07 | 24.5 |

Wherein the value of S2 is -2.4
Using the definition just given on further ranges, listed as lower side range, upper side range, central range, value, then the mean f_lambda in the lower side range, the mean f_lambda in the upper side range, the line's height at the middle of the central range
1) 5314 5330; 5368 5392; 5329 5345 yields -0.39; 20.8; 25.2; 22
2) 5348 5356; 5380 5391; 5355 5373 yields 1.00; 23.9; 26.5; 24.8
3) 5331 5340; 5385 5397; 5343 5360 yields -0.39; 22.6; 25.4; 23.4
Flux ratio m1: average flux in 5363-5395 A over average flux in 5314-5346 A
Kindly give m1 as 1.1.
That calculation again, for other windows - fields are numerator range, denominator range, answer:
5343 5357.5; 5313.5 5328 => 1.11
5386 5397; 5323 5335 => 1.25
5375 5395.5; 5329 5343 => 1.15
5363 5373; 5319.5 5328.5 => 1.08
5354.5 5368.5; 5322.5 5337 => 1.15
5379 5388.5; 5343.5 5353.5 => 1.13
